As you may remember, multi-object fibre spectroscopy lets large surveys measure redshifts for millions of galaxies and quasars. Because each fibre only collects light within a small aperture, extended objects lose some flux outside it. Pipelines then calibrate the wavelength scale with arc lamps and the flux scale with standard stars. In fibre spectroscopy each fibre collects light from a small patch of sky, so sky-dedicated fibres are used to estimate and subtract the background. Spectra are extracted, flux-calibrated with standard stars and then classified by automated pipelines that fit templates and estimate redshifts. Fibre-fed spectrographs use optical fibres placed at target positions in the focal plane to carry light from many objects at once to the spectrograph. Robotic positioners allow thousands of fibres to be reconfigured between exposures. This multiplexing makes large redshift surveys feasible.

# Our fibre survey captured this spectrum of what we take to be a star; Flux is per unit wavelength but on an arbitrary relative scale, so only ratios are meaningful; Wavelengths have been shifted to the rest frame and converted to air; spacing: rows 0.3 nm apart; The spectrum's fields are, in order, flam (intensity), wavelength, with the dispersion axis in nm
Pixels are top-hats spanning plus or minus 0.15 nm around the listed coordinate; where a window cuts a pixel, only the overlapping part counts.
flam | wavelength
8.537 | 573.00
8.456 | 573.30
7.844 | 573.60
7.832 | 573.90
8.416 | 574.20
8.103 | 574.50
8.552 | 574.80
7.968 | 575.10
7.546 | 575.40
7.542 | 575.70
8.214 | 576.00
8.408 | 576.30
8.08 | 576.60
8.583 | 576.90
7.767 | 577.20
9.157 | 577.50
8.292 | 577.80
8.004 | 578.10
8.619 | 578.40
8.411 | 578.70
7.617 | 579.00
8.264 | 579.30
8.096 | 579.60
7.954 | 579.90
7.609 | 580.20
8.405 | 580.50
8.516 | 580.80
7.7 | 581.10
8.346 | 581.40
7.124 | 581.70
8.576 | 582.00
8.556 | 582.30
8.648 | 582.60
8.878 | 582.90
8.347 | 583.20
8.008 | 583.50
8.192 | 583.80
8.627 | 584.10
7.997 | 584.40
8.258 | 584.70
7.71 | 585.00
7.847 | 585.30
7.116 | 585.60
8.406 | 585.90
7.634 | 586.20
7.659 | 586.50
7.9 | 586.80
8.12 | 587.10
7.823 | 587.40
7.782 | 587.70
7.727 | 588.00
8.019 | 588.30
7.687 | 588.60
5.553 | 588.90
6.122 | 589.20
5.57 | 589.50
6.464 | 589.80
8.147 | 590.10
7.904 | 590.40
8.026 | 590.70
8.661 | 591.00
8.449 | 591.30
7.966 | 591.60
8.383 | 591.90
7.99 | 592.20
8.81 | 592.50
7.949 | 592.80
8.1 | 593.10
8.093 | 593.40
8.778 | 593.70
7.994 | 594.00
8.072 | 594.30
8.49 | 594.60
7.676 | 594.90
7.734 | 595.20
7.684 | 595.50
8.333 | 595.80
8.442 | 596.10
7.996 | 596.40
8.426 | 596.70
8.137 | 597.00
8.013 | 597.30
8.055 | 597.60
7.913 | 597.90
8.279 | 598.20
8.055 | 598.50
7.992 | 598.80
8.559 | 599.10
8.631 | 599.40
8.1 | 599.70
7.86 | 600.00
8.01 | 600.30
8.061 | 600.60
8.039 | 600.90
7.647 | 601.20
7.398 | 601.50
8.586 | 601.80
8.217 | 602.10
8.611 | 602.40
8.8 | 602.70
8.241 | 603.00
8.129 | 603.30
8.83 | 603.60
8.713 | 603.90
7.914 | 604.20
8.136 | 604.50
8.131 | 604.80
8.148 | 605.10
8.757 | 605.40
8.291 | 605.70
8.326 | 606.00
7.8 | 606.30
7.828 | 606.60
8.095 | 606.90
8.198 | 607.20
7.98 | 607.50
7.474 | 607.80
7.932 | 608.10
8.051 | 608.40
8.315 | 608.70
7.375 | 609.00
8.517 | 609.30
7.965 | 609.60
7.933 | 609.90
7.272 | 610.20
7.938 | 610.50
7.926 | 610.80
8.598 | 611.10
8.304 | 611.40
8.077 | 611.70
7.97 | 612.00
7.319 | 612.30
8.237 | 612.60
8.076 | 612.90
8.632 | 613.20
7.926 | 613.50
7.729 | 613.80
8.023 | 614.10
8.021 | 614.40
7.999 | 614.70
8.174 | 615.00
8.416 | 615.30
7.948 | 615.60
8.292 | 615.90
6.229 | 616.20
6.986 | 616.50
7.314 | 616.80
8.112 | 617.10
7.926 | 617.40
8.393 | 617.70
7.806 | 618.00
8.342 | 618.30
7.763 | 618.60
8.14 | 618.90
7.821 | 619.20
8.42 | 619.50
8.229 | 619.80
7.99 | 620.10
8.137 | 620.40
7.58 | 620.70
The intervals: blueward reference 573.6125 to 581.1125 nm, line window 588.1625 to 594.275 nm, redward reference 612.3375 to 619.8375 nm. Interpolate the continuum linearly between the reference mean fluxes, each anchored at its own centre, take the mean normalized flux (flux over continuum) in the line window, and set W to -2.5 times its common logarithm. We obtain 0.05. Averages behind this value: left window 8.15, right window 7.94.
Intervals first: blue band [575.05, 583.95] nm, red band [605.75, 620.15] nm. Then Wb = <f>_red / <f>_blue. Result 0.97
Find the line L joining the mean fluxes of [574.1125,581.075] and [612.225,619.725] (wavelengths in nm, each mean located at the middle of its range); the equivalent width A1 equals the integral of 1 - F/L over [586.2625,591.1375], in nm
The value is 0.39 nm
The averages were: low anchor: 8.17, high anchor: 7.93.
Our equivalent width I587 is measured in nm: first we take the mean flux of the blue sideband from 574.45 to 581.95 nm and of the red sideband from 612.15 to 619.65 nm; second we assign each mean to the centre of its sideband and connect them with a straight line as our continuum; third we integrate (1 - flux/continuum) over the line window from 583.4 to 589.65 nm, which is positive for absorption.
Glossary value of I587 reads 0.37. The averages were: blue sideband 8.12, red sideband 7.92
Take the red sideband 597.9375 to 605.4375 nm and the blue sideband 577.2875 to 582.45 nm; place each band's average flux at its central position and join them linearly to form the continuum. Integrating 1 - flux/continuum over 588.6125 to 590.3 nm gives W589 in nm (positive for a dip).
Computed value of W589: 0.35 nm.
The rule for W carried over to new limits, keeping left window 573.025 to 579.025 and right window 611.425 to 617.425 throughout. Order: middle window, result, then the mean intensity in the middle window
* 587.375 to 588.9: 0.07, 7.58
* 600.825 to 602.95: -0.03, 8.19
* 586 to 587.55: 0.03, 7.85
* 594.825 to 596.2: 0.01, 7.97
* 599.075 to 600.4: -0.03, 8.21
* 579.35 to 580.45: 0.03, 7.97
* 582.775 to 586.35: 0.01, 8.08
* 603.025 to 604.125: -0.07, 8.48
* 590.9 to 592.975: -0.03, 8.3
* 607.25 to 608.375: 0.01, 7.86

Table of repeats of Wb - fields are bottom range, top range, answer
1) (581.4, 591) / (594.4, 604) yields 1.05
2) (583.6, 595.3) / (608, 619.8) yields 1.02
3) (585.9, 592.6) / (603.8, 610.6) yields 1.05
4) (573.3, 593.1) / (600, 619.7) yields 1.01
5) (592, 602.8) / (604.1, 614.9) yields 0.99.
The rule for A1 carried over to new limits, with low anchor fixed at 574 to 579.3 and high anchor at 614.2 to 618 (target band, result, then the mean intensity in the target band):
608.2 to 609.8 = -0.03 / 8.04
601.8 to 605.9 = -0.23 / 8.39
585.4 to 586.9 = 0.07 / 7.74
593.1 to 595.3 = -0.03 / 8.13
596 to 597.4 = -0.03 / 8.2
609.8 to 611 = 0.01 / 7.79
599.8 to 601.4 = 0.01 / 7.91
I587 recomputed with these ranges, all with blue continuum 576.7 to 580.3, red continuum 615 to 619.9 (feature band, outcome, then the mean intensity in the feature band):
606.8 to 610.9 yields 0.018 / 7.92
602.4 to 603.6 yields -0.070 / 8.47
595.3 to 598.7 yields -0.025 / 8.11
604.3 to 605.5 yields -0.040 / 8.26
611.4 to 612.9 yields -0.005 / 7.96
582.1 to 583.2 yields -0.063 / 8.64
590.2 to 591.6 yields -0.021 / 8.22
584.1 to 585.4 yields 0.019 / 8.03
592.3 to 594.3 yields -0.044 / 8.26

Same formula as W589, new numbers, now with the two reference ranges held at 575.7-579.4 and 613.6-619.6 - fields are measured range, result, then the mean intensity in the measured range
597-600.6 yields -0.034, 8.13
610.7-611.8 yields -0.043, 8.25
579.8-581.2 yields 0.030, 8.05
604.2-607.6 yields -0.067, 8.15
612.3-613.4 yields -0.033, 8.16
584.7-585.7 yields 0.061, 7.68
